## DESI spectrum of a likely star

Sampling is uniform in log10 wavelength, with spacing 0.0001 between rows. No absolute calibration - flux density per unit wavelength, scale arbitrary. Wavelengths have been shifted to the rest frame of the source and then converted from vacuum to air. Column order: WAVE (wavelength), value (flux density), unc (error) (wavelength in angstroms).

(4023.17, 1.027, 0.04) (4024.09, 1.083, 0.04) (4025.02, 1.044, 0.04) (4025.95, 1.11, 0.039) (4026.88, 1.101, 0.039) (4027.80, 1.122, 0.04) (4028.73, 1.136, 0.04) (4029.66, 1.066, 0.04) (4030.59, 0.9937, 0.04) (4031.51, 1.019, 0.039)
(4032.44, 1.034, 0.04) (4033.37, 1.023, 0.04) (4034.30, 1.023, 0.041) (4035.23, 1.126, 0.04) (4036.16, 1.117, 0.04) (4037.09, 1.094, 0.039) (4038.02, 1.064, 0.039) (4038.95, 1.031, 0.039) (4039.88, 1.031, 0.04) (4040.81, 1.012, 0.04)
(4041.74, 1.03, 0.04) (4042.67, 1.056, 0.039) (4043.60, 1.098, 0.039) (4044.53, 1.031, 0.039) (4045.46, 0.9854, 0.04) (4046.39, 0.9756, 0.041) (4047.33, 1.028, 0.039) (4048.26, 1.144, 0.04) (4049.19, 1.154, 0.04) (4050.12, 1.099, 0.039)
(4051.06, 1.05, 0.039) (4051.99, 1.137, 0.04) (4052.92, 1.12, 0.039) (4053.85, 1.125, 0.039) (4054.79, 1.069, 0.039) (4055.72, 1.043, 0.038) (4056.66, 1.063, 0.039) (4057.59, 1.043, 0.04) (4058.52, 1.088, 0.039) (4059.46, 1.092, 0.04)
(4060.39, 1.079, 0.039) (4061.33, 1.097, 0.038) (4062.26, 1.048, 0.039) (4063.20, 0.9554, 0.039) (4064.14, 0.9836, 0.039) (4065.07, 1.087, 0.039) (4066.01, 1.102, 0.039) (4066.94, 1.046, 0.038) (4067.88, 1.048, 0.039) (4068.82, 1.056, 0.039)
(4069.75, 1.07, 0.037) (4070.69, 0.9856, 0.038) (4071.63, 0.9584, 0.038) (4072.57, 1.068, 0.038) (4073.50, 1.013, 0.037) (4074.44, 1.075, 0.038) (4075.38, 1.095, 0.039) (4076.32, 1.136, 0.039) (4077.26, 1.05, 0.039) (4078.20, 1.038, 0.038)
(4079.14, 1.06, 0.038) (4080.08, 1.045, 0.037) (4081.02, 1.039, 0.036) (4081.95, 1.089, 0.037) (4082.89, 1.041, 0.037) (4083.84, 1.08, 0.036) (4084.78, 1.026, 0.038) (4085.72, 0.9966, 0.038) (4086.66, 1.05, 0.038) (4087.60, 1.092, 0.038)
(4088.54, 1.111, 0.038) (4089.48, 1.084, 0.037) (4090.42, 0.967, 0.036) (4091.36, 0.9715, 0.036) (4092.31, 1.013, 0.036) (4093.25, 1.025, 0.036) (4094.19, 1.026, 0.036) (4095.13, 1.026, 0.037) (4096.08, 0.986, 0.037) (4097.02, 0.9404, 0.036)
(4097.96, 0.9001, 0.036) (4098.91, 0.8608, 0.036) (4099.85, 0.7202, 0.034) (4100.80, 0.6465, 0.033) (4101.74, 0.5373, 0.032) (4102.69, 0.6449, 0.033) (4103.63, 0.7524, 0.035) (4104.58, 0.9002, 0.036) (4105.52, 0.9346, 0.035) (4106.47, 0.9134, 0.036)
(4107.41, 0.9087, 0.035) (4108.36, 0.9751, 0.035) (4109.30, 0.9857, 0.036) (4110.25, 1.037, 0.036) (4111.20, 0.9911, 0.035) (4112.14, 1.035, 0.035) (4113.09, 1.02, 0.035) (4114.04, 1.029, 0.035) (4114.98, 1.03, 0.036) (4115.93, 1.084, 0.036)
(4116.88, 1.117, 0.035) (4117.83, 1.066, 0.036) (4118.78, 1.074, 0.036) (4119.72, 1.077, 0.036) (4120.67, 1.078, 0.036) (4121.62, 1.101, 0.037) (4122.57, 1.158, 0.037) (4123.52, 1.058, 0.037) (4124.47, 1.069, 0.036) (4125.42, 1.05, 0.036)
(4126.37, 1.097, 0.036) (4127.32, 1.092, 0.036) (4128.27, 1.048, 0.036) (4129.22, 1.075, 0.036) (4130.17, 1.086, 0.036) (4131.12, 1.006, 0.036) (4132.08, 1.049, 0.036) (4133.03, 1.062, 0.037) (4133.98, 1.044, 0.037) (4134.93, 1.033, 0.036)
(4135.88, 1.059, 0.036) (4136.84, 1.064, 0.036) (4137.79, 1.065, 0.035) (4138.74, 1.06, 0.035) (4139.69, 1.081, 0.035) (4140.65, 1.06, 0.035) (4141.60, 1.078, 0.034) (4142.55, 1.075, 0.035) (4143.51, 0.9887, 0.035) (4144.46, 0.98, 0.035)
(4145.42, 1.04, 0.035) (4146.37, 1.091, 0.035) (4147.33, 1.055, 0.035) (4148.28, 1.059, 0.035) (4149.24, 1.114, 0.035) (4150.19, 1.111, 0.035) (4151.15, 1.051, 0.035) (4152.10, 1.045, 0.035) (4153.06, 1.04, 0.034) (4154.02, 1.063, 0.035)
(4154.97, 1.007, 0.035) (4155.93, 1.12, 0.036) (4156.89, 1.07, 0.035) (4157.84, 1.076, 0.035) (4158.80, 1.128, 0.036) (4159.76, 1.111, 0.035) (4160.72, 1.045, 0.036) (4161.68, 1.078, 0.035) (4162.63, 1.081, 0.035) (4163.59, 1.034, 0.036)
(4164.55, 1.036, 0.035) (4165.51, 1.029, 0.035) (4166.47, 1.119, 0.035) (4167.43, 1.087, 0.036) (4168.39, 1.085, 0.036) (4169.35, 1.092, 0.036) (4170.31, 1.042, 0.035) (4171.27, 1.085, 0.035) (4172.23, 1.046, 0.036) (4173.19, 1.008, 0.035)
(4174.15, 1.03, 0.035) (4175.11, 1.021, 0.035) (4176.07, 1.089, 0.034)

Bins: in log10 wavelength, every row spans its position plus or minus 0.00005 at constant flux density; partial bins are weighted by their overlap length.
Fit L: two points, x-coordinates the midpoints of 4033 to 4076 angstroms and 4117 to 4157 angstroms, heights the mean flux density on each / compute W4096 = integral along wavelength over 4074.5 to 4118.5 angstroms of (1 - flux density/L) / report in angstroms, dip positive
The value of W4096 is 3.4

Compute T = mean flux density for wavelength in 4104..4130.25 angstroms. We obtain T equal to 1.04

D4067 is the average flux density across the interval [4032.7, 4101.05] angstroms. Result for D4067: 1.04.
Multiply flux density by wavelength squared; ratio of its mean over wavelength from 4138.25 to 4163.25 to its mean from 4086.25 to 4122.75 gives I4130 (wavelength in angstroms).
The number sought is 1.12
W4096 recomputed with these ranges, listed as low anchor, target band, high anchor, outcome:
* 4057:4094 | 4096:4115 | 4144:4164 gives 3.0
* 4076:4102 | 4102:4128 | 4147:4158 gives 0.4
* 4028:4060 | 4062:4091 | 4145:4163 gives 0.5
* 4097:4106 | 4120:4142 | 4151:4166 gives -3.5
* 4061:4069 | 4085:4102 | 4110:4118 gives 1.6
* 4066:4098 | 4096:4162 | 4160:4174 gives 2.3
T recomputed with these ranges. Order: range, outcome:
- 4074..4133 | 1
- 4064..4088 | 1.05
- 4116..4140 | 1.07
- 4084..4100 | 0.996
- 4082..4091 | 1.05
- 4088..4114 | 0.925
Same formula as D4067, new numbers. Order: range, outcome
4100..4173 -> 1.03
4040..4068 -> 1.06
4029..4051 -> 1.05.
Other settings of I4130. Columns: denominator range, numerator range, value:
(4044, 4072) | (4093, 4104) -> 0.80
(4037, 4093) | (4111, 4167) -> 1.05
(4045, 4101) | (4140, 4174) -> 1.07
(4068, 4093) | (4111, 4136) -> 1.04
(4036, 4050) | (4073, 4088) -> 1.02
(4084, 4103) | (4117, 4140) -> 1.16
